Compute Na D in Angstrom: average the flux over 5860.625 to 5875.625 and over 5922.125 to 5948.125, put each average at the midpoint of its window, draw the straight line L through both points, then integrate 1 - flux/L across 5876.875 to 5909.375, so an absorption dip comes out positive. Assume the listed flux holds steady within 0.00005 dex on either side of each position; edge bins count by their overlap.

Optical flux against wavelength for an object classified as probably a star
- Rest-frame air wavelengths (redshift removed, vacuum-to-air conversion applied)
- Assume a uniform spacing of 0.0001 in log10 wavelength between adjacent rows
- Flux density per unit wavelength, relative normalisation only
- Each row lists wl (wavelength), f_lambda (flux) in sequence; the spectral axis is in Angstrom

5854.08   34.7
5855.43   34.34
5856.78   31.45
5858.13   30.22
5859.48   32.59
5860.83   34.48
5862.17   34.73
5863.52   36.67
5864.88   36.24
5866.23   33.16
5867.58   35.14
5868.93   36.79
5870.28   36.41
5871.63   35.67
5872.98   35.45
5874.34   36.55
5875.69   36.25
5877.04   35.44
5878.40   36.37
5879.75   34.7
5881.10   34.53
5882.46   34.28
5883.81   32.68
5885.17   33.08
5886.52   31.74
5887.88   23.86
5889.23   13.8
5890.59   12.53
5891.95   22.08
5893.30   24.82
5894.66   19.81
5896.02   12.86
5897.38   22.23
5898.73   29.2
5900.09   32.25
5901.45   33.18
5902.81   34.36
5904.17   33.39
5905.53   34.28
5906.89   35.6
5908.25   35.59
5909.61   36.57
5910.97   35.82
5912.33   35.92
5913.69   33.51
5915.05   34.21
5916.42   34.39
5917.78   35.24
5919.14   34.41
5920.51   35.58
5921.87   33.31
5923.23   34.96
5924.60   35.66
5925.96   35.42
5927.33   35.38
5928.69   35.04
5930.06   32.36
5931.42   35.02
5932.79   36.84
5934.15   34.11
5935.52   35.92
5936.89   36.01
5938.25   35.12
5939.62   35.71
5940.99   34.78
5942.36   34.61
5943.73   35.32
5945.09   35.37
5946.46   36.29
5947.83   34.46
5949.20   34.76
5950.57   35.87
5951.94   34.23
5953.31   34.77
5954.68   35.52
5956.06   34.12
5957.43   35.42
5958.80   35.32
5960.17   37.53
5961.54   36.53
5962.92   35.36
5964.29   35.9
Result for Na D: 6.0 Angstrom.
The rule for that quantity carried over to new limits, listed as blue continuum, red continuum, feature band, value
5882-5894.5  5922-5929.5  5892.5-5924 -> -1.3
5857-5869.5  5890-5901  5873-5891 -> -2.1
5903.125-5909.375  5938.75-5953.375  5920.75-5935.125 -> 0.1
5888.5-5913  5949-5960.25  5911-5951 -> -3.8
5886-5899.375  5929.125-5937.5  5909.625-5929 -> -3.1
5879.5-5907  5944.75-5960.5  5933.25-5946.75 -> -0.7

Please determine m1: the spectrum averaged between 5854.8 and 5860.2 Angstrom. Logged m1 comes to 32.1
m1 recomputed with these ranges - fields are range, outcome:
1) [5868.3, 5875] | 36.2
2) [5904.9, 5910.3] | 35.5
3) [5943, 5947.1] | 35.7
